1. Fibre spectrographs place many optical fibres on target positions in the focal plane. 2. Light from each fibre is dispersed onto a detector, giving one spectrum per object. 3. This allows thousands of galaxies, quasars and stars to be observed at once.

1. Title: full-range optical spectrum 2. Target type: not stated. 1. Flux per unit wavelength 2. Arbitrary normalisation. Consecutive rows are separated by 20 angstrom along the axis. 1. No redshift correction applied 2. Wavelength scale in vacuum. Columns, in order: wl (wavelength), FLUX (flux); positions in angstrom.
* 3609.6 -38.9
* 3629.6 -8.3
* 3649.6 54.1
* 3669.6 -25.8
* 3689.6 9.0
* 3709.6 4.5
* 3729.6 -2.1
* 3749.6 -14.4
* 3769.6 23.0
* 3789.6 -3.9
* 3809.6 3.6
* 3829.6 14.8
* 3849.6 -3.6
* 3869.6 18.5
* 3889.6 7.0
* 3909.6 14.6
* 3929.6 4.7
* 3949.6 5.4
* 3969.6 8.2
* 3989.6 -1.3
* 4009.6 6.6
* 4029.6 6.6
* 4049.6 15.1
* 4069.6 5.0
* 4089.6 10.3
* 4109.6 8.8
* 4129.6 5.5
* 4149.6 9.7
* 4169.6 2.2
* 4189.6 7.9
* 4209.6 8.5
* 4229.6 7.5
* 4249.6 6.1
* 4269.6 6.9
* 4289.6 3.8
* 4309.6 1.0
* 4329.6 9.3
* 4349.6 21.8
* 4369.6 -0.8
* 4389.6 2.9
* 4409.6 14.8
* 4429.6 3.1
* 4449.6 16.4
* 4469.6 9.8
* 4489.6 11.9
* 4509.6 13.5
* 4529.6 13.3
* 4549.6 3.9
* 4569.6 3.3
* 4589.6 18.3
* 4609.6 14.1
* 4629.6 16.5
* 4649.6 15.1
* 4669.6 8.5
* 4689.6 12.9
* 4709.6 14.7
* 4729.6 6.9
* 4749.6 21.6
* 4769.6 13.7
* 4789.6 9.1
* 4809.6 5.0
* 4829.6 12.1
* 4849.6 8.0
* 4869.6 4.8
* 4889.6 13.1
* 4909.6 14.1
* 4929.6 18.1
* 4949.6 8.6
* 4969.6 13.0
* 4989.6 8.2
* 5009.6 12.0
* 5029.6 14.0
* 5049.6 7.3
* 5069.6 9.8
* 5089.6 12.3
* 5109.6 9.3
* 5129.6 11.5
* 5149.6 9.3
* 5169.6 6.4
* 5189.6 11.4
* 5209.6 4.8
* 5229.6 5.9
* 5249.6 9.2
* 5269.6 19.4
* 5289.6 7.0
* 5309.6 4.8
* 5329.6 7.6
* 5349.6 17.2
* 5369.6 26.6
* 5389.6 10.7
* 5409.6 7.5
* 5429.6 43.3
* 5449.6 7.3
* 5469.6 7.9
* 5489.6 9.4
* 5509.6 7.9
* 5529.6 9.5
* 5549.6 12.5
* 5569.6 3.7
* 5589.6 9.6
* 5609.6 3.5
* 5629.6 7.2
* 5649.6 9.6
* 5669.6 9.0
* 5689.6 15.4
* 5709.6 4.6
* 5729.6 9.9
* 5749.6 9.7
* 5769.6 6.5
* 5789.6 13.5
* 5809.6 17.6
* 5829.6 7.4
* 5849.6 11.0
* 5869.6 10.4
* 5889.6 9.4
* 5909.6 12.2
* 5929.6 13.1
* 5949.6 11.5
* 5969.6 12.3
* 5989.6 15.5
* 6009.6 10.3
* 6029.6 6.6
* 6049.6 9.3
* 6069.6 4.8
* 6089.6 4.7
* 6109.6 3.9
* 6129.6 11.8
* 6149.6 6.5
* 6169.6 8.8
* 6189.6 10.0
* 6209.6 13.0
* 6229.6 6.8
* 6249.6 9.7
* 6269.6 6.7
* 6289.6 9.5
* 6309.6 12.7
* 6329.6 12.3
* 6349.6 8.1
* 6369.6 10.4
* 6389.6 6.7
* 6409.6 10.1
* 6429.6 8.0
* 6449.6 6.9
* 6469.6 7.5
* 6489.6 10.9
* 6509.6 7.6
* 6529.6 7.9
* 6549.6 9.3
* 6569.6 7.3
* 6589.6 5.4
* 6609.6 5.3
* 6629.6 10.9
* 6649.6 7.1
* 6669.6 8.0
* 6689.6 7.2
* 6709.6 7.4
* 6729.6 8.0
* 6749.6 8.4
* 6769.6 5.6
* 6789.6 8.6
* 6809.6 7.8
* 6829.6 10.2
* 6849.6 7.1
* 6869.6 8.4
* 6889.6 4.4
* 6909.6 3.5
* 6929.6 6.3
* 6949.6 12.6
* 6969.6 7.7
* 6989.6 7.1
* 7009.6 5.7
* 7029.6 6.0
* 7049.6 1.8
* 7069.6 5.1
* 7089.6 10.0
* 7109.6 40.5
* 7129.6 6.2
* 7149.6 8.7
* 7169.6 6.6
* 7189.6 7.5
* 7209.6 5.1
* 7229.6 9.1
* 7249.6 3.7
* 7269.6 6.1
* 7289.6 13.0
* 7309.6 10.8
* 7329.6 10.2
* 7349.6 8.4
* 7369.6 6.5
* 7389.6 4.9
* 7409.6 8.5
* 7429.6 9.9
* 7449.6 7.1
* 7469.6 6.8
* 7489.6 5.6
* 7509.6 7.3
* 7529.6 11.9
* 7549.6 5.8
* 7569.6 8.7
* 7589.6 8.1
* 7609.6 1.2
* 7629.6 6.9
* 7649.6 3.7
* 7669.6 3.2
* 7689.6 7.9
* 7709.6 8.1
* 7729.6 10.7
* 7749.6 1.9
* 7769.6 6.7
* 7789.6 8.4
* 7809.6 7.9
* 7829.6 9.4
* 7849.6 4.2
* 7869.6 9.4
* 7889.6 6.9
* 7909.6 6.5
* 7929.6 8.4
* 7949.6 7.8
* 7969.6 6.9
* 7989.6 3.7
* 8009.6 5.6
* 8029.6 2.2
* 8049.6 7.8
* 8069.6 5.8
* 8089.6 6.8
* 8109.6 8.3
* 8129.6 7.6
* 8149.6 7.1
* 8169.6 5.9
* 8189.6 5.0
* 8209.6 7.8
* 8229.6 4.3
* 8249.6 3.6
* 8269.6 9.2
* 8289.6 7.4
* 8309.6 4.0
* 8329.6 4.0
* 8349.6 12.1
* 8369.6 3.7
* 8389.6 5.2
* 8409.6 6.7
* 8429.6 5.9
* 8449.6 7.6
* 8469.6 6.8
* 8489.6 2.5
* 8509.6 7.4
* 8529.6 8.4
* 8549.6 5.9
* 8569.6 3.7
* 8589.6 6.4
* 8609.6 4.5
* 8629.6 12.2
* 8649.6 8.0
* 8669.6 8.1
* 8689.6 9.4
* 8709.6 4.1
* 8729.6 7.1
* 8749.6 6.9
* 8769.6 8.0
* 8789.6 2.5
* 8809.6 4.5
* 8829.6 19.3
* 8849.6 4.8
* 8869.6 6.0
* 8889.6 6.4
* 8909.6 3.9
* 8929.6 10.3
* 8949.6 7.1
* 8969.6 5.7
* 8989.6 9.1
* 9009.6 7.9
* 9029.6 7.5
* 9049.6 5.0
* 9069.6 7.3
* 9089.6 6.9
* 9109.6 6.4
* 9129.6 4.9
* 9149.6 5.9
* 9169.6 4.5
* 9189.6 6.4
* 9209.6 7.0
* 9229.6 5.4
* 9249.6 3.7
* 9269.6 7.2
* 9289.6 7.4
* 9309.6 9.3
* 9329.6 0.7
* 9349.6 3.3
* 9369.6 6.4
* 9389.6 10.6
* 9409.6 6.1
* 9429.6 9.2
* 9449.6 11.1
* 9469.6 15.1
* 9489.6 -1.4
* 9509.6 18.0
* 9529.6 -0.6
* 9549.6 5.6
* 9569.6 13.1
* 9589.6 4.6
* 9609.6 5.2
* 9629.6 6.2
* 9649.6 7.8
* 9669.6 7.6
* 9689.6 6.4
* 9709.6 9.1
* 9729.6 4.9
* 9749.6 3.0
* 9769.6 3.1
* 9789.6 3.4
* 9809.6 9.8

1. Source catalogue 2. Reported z 0.08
